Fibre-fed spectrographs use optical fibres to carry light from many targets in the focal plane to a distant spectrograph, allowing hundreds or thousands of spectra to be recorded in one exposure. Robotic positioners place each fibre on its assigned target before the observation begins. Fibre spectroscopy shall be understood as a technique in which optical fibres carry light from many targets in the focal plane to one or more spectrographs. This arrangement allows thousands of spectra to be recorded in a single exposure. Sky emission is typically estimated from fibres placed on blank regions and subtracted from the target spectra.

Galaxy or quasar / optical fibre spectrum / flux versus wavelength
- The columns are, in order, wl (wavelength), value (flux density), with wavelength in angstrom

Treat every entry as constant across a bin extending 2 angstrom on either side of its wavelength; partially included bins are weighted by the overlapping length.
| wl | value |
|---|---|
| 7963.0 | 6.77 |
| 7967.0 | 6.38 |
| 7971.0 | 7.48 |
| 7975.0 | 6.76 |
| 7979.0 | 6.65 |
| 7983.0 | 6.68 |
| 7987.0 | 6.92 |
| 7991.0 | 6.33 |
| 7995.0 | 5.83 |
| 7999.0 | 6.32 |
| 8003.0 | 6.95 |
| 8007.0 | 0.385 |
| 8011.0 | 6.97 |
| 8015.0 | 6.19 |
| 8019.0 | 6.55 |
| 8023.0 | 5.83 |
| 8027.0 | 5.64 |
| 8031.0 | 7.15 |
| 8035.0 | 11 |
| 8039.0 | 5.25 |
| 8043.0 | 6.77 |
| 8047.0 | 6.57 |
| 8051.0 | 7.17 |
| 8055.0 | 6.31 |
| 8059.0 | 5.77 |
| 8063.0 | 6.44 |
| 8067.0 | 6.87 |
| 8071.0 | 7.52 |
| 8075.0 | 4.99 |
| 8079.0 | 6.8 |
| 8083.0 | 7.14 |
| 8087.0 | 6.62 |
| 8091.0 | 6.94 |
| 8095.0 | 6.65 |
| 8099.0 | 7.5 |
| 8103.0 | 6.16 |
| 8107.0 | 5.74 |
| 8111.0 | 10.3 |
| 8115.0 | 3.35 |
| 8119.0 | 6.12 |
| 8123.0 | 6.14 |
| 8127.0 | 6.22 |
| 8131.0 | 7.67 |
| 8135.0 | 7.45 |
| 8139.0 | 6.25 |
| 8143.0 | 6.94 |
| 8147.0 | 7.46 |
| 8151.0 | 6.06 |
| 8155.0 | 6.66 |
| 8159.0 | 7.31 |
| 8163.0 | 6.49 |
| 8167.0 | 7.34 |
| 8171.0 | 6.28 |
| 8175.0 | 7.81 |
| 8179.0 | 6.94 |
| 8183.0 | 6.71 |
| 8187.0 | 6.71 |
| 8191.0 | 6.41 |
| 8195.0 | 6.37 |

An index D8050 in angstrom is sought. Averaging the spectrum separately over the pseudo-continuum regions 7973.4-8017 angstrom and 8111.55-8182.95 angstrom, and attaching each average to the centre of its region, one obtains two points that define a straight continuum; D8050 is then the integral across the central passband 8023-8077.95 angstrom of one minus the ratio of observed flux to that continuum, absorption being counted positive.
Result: -3.98 angstrom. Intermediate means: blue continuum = 5.99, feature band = 6.7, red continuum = 6.69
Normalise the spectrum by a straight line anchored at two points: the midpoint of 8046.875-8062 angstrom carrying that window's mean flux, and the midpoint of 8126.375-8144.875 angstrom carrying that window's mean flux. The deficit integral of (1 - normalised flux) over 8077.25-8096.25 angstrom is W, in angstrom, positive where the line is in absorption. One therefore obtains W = -0.5 angstrom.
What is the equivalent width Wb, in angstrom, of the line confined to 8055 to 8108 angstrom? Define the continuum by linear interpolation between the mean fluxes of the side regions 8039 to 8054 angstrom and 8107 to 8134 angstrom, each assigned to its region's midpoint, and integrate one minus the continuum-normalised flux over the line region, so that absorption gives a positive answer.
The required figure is 0.3 angstrom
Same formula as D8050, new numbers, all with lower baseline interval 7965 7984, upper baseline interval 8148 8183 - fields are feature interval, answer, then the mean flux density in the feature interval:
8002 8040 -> 3.4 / 6.2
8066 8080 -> 0.7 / 6.5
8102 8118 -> 1.1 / 6.38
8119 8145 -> 0.5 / 6.73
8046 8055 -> 0.1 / 6.78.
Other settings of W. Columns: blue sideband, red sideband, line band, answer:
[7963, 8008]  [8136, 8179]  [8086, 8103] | -0.6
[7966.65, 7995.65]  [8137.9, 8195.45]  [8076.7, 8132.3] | 0.9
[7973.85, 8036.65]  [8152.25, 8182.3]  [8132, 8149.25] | -0.5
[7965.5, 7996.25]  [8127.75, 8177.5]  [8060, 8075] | 0.4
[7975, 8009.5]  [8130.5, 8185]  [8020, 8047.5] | -3.5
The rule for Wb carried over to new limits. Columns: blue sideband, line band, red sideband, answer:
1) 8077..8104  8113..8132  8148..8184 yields 2.9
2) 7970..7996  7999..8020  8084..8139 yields 3.9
